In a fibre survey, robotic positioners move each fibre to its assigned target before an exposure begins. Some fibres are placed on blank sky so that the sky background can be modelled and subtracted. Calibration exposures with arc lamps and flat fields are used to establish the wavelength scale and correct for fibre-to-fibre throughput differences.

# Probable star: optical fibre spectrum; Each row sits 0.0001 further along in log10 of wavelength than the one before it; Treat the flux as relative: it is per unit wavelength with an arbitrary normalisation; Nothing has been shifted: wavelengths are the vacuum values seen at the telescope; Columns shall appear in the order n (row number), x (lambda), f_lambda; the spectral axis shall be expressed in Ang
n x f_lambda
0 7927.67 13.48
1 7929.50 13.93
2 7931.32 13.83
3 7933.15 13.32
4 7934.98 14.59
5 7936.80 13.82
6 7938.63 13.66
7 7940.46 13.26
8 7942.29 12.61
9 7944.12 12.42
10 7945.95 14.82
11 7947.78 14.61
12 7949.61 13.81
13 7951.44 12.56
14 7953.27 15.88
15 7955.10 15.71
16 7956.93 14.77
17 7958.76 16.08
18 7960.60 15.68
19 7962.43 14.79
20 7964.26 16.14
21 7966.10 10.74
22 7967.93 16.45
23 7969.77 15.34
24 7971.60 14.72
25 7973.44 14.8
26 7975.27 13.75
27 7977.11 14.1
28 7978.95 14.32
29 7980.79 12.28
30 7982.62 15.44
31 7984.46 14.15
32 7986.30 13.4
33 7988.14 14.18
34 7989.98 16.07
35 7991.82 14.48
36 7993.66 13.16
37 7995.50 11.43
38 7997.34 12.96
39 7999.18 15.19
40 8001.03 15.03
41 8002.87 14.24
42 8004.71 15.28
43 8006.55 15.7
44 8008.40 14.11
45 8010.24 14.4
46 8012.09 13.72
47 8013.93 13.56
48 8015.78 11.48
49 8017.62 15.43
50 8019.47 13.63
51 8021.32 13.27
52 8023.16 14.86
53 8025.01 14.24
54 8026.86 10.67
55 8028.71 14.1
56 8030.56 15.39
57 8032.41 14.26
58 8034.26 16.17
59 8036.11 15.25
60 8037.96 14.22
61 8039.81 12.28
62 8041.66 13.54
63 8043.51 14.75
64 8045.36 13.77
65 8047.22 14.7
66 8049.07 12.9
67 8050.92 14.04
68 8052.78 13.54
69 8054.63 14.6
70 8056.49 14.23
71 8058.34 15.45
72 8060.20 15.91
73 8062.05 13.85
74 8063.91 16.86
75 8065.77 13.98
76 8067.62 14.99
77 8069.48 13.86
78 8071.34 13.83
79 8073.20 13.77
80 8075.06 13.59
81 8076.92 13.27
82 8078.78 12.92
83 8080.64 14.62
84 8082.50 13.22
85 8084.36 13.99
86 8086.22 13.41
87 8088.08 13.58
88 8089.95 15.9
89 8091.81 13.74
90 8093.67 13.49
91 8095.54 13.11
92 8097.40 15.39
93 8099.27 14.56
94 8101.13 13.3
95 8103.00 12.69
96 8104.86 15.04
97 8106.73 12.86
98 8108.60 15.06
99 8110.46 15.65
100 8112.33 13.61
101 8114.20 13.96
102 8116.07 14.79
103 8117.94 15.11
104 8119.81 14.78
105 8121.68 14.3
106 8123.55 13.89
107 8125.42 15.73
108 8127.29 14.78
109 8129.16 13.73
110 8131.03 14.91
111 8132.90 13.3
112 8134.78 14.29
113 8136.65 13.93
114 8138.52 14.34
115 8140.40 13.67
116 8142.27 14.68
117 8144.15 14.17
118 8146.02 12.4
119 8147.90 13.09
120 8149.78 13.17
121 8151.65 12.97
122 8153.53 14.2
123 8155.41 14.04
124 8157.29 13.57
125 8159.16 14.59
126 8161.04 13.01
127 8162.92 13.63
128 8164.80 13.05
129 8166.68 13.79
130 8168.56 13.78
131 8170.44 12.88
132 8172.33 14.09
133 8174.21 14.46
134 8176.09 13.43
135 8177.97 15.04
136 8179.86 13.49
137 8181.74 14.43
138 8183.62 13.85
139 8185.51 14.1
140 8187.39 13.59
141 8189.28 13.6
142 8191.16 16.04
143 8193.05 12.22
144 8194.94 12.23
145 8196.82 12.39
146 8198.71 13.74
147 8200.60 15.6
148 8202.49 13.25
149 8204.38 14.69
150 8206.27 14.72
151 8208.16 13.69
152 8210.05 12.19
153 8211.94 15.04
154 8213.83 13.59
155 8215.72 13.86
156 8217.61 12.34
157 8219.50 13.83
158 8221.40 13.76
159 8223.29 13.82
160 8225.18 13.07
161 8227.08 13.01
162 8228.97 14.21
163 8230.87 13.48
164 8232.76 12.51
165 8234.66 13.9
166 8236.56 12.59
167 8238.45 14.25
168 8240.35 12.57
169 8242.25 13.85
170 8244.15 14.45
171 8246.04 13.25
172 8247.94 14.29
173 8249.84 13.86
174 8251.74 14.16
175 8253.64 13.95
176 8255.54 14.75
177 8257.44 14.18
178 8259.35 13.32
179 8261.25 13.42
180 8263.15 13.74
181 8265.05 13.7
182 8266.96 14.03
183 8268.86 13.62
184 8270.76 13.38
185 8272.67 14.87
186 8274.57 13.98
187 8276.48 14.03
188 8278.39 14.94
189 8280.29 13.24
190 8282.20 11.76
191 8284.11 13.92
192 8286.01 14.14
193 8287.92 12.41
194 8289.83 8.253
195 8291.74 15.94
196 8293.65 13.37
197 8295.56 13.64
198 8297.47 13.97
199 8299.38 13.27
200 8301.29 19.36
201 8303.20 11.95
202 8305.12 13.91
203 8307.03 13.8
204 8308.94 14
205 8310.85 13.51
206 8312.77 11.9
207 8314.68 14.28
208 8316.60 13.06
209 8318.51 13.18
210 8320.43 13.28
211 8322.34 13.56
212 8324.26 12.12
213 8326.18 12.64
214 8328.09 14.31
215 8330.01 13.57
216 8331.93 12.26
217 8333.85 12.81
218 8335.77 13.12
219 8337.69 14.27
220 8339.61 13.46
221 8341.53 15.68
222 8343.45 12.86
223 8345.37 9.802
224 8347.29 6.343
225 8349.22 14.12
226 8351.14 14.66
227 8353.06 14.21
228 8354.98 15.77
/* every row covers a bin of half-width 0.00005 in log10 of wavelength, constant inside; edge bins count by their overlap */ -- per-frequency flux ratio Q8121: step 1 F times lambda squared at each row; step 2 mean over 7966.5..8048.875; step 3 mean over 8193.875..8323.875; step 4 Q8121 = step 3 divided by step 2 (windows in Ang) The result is 1.0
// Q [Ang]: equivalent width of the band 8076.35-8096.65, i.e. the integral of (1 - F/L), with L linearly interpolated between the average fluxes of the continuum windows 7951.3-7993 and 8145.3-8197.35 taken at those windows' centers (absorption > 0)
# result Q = 0.4 Ang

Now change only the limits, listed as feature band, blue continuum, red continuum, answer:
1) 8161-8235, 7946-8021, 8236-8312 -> 1.1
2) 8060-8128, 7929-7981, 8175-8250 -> -1.4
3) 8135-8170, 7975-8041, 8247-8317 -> 0.5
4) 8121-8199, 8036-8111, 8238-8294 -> 0.5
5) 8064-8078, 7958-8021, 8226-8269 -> 0.0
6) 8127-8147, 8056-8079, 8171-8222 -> 0.1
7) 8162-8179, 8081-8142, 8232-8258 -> 0.3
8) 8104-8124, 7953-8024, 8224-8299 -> -0.7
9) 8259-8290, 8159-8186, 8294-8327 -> 0.4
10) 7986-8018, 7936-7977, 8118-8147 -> 0.5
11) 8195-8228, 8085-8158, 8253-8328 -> 0.4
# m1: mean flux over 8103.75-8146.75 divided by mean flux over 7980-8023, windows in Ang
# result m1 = 1.02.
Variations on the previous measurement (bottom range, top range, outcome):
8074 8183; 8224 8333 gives 0.97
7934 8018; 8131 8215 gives 0.97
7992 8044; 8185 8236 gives 0.97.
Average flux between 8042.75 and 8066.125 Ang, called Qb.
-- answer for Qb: 14.5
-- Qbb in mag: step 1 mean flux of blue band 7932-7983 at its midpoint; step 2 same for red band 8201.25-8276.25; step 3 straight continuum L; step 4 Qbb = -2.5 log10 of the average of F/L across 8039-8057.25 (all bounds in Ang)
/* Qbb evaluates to 0.02 mag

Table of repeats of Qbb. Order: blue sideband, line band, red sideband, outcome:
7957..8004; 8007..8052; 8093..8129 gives 0.03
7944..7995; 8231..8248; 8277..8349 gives 0.00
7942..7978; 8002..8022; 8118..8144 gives 0.03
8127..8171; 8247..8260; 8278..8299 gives -0.06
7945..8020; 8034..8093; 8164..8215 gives 0.00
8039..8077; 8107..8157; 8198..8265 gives -0.01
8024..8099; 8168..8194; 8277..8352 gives -0.02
